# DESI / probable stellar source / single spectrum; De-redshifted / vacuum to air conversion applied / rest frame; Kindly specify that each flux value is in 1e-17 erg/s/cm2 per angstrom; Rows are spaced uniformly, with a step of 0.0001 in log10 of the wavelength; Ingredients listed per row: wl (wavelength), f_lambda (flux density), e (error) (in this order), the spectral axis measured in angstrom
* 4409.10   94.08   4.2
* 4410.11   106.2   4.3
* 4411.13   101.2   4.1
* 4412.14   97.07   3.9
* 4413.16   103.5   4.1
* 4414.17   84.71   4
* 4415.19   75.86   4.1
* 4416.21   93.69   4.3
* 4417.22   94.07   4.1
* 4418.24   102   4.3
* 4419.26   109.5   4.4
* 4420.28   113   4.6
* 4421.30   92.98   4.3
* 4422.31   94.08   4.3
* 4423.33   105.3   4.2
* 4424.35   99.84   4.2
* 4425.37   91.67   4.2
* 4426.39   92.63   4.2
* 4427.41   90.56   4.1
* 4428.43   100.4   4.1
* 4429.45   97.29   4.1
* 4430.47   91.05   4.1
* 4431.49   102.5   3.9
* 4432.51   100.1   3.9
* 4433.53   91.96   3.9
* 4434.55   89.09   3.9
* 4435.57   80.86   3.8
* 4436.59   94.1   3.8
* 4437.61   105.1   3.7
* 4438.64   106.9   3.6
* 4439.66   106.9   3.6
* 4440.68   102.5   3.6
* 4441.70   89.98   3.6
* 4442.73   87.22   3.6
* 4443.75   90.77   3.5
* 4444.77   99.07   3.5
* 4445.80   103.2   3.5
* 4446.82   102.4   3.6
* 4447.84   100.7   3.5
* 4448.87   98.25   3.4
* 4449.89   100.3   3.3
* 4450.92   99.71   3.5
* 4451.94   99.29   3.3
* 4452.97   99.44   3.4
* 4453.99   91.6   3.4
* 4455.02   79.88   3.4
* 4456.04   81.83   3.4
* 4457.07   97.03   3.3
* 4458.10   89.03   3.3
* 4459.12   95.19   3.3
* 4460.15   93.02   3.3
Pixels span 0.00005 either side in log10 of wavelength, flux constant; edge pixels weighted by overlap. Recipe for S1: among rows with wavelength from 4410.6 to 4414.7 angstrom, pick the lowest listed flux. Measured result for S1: 84.71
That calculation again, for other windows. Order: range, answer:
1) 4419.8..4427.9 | 90.56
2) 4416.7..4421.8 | 92.98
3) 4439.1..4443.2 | 87.22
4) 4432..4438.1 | 80.86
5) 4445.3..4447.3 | 102.4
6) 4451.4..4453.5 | 99.29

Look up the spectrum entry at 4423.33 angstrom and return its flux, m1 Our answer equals 105.3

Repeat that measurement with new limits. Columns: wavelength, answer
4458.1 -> 89.03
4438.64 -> 106.9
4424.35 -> 99.84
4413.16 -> 103.5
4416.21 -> 93.69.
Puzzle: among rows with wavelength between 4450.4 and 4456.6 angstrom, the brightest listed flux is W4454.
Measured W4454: 99.71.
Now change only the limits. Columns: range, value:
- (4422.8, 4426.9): 105.3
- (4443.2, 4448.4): 103.2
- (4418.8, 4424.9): 113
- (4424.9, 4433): 102.5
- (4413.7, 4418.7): 102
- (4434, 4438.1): 105.1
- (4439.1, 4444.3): 106.9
